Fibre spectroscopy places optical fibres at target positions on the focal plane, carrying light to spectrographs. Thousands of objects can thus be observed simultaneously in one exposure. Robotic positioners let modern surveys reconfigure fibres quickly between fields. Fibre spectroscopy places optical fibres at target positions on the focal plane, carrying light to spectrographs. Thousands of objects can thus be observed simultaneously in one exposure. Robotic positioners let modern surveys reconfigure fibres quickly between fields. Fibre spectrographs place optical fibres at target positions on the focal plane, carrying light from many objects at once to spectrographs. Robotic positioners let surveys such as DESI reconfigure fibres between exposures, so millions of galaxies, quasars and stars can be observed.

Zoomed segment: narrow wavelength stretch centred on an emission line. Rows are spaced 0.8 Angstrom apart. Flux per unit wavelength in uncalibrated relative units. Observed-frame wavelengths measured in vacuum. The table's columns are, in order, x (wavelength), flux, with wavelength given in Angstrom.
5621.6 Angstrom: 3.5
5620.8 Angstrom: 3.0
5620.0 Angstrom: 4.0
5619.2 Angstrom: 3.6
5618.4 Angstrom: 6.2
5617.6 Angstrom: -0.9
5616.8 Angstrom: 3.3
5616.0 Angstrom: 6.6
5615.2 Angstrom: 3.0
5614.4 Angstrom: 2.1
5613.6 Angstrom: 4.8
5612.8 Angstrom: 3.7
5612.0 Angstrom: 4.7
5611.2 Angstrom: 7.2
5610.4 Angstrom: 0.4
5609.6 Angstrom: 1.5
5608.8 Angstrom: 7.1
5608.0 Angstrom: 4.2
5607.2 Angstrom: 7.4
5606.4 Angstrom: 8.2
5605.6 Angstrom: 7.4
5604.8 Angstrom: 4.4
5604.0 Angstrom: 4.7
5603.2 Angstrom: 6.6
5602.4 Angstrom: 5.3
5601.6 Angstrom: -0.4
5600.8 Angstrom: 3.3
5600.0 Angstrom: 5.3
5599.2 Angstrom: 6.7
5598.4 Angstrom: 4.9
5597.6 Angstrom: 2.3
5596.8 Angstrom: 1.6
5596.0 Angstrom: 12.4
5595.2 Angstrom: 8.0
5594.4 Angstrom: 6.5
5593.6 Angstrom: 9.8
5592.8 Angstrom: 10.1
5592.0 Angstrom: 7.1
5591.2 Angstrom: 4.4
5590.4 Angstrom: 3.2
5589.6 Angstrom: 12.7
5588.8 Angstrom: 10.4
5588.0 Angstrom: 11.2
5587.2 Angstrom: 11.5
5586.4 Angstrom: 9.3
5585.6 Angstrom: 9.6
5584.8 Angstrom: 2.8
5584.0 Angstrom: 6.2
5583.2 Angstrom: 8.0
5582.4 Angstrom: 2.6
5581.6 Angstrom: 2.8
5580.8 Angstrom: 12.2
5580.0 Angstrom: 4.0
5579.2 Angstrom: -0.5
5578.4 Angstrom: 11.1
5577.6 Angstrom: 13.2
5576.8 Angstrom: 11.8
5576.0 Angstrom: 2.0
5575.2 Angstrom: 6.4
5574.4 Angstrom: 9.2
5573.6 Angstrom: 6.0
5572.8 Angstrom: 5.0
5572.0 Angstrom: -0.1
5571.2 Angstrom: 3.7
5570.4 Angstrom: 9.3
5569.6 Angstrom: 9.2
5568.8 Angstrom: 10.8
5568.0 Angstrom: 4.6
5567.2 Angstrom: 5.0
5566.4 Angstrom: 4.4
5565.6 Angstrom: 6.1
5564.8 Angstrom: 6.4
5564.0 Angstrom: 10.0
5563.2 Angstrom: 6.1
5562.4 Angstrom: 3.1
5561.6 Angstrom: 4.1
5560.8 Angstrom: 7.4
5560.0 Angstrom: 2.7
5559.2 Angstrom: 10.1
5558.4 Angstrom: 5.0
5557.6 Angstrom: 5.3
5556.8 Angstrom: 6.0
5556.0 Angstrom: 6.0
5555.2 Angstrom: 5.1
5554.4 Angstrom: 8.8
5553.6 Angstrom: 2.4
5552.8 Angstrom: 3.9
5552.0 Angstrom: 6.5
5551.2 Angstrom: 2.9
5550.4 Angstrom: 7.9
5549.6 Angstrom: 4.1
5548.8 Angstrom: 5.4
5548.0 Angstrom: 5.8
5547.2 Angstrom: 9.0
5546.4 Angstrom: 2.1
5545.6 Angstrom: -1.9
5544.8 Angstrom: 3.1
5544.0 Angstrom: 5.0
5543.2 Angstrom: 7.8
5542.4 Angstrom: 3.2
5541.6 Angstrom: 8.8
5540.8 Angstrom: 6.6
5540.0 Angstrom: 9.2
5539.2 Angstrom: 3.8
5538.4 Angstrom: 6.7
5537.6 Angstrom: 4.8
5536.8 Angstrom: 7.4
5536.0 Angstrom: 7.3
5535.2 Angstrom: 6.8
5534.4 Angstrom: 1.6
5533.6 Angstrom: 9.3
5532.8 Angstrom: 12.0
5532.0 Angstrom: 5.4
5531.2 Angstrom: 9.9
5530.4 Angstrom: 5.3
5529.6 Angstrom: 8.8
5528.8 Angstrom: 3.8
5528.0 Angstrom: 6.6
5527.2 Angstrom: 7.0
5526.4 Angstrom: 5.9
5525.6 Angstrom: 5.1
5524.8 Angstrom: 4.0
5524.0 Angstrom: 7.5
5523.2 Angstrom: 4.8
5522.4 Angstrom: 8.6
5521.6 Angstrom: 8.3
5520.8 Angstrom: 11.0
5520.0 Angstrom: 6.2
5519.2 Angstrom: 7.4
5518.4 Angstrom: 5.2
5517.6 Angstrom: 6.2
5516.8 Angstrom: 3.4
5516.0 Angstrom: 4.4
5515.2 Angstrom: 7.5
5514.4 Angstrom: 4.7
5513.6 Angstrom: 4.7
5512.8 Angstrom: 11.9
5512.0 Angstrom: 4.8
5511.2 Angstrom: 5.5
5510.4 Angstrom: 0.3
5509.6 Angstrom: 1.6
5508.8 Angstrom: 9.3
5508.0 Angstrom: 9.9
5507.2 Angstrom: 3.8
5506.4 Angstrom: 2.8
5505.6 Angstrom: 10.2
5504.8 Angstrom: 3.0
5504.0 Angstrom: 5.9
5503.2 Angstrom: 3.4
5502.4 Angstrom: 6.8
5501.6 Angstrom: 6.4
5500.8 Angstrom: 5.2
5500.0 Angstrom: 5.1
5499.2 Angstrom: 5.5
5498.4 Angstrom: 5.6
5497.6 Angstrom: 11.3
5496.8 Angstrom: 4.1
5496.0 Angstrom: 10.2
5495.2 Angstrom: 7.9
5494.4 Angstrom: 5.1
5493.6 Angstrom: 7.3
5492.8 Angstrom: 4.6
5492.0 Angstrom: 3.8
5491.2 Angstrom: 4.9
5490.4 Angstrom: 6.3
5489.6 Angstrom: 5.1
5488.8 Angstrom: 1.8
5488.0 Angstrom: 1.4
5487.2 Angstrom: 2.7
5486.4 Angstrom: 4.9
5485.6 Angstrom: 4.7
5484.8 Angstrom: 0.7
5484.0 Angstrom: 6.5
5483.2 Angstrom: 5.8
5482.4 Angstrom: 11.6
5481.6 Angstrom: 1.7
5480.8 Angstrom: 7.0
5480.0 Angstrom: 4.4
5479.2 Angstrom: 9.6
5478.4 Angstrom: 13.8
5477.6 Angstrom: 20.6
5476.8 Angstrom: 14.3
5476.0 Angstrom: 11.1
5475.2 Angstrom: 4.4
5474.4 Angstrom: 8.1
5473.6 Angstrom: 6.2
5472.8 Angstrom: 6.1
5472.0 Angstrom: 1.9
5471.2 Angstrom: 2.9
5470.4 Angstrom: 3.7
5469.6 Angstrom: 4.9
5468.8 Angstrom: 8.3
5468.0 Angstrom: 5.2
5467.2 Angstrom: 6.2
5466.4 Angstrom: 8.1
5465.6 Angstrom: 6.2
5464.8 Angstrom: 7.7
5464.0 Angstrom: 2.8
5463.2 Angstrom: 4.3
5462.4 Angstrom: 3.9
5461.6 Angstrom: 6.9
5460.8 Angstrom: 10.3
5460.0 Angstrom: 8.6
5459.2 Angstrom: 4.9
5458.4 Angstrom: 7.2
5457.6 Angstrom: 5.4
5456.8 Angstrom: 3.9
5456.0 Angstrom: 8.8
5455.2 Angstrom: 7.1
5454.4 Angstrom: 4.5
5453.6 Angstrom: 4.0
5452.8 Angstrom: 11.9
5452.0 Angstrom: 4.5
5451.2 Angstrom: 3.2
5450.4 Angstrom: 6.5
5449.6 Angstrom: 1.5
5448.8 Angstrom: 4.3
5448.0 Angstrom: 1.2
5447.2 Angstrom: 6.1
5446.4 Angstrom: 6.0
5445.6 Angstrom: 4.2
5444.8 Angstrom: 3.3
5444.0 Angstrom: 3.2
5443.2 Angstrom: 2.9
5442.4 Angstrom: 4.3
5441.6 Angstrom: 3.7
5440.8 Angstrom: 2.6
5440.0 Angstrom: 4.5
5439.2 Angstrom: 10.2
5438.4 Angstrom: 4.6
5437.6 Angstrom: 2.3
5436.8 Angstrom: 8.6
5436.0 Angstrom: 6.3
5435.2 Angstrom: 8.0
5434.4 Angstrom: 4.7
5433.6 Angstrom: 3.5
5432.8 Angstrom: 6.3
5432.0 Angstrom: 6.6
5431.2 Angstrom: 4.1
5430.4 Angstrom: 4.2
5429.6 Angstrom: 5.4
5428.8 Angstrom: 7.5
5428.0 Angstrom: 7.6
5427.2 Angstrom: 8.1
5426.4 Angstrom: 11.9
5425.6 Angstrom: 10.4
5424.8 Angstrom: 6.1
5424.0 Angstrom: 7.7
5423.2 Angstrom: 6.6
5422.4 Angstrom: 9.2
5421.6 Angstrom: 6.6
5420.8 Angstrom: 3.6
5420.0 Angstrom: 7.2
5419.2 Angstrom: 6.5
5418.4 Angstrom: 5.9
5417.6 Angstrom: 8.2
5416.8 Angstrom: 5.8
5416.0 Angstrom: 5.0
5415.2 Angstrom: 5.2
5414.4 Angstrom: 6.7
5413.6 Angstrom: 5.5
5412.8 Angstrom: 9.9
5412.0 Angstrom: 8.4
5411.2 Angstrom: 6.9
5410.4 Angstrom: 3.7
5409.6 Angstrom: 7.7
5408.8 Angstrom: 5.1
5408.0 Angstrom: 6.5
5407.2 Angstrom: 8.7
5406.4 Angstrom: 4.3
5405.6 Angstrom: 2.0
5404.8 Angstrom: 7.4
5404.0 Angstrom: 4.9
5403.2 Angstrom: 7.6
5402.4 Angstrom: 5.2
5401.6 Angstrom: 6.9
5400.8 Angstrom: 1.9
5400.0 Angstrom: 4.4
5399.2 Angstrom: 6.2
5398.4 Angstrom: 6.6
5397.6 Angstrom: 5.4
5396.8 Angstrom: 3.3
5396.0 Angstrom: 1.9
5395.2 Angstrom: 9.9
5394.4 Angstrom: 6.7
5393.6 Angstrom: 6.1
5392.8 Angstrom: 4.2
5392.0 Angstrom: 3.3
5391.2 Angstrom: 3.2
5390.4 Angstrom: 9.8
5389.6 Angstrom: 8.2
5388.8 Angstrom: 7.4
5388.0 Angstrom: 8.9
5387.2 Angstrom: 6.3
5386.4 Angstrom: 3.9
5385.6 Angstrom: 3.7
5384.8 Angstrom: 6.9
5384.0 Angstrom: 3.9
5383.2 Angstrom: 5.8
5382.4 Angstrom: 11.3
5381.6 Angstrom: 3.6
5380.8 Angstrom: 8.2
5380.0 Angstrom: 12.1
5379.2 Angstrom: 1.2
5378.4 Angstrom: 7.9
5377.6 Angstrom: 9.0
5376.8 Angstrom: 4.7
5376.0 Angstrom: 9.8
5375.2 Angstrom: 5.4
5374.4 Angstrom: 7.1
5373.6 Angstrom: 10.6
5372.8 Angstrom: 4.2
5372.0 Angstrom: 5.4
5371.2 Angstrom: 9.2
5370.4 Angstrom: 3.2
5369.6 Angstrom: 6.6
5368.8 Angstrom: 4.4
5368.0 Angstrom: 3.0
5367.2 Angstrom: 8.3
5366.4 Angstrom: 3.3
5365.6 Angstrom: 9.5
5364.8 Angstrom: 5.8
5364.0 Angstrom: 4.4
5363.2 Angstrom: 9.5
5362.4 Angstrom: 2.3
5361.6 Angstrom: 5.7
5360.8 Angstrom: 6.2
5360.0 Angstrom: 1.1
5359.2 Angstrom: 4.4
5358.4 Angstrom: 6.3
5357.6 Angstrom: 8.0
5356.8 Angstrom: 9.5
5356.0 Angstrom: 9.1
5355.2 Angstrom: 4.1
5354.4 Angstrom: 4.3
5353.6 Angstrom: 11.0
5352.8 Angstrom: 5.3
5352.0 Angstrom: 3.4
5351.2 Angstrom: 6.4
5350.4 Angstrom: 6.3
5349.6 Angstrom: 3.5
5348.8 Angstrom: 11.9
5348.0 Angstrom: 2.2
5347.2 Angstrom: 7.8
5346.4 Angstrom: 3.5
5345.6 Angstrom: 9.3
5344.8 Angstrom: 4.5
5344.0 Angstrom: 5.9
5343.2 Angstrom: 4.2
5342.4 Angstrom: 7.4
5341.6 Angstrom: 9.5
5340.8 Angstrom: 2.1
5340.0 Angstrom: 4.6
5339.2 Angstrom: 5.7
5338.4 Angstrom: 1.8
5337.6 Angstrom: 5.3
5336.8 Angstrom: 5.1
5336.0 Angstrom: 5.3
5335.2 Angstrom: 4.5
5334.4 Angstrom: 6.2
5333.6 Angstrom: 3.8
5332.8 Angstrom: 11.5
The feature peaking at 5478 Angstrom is Hbeta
